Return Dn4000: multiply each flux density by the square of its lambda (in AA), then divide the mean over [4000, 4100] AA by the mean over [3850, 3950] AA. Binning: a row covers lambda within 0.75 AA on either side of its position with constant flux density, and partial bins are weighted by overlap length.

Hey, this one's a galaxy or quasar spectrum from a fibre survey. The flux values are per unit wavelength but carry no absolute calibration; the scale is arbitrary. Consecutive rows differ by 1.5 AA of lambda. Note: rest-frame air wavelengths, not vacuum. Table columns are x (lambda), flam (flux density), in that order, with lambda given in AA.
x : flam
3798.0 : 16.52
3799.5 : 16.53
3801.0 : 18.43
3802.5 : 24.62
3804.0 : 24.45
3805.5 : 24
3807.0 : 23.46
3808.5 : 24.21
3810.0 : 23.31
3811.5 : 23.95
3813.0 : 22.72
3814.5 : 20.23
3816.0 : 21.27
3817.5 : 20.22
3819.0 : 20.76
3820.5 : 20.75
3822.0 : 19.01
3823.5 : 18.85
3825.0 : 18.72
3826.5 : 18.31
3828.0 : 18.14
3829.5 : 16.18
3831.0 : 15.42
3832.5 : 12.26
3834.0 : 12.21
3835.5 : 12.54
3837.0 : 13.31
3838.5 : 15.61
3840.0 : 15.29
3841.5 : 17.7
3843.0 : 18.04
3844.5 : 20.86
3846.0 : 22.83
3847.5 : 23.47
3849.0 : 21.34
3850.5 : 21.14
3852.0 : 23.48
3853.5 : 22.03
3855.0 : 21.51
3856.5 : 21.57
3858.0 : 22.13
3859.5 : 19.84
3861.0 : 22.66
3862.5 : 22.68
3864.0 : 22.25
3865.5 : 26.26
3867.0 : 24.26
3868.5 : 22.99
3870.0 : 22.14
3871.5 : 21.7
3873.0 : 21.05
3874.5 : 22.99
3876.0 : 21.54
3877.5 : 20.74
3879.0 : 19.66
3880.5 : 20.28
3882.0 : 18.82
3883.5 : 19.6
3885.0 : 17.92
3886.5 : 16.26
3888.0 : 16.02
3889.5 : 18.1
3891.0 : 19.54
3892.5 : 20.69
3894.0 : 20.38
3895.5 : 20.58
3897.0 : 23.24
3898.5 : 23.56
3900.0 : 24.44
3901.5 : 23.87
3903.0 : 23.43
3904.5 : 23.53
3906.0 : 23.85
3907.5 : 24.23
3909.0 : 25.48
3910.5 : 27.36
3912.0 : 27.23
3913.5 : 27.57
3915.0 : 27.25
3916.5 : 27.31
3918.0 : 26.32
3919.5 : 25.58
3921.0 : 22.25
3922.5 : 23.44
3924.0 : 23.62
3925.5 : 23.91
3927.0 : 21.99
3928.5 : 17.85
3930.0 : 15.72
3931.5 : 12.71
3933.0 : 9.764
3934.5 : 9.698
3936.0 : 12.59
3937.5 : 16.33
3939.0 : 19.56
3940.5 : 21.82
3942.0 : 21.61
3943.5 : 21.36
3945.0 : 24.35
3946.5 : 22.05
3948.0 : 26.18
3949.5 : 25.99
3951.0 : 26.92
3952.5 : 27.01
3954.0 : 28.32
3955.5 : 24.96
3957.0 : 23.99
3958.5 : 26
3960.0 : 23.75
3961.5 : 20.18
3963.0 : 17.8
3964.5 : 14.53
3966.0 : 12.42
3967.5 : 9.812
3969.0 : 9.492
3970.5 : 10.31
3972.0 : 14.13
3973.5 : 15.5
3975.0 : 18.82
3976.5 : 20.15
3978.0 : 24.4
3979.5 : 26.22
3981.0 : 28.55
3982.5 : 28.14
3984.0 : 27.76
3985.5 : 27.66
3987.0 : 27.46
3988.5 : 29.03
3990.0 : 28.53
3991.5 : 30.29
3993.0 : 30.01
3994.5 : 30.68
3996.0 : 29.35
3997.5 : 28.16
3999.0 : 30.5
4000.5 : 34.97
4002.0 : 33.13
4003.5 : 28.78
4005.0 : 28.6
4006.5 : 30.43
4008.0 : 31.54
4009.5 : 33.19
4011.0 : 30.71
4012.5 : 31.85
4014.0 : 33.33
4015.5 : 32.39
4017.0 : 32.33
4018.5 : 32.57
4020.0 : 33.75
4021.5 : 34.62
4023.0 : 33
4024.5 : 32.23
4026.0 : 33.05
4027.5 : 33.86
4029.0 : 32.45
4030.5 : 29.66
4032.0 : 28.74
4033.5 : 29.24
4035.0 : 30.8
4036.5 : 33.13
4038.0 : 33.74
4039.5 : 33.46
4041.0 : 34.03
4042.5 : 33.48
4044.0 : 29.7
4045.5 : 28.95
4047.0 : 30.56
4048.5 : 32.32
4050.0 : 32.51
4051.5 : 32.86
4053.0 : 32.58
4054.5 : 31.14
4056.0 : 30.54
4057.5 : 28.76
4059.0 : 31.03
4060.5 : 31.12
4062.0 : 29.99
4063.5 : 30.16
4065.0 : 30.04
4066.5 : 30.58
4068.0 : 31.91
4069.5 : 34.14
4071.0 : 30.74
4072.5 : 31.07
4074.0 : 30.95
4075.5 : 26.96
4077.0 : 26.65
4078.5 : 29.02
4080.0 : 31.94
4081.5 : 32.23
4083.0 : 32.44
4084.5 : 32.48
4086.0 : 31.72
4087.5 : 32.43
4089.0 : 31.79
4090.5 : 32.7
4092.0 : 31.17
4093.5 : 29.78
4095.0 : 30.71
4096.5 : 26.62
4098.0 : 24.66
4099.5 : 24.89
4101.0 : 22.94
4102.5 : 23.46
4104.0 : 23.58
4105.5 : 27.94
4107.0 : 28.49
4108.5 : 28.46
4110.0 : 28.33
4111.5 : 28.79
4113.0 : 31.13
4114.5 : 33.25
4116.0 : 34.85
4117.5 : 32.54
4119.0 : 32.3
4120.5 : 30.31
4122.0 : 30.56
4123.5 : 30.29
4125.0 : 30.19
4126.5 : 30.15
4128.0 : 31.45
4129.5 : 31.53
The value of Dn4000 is 1.6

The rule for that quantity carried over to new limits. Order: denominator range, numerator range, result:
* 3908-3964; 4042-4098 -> 1.48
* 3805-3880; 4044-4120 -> 1.67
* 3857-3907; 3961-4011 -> 1.22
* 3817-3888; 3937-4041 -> 1.46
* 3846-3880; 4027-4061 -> 1.56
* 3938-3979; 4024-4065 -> 1.61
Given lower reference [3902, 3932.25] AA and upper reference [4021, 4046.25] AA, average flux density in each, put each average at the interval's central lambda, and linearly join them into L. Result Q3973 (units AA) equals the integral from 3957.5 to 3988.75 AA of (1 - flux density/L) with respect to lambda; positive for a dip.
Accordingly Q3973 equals 8.15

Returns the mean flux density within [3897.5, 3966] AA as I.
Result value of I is 22.3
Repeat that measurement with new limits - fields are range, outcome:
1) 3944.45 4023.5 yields 26.1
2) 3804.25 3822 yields 22.2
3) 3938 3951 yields 23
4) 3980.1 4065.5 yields 31.1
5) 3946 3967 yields 22.7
